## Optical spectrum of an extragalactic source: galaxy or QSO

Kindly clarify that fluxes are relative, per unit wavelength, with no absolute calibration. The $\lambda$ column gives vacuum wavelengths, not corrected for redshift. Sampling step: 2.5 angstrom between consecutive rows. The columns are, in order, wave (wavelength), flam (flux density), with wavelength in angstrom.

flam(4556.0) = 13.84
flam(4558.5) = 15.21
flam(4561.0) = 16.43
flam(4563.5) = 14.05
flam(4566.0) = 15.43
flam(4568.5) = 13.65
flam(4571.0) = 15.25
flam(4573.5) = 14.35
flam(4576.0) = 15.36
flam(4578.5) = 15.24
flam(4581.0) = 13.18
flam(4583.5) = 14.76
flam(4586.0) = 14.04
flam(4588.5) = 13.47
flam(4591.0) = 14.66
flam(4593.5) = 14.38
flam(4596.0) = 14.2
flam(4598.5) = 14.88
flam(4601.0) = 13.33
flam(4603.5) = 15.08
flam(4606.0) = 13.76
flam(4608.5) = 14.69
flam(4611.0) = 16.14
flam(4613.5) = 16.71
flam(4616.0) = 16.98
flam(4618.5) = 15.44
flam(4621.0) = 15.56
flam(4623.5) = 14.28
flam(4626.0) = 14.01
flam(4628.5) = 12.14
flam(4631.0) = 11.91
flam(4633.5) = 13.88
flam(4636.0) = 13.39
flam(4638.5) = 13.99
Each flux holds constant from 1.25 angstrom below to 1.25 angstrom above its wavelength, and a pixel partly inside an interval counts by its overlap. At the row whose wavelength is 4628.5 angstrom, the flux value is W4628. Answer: 12.14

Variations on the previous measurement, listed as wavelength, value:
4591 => 14.66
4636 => 13.39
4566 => 15.43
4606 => 13.76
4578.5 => 15.24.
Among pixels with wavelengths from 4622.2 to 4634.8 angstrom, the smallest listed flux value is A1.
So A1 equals 11.91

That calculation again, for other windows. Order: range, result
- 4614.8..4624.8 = 14.28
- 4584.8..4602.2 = 13.33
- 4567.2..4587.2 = 13.18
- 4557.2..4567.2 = 14.05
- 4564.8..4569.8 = 13.65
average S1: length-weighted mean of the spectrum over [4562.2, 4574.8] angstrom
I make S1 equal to 14.6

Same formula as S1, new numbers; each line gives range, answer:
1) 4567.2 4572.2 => 14.5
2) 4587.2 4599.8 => 14.3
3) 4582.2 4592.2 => 14.2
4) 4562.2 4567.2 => 14.8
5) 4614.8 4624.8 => 15.6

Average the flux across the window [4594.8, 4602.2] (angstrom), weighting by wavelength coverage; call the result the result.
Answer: 14.1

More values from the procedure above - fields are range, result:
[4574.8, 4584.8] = 14.6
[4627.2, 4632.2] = 12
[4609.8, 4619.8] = 16.3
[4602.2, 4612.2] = 14.9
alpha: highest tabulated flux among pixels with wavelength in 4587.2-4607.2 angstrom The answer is 15.08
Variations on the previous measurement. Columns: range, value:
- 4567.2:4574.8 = 15.25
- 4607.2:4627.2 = 16.98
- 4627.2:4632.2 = 12.14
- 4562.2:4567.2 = 15.43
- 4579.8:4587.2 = 14.76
